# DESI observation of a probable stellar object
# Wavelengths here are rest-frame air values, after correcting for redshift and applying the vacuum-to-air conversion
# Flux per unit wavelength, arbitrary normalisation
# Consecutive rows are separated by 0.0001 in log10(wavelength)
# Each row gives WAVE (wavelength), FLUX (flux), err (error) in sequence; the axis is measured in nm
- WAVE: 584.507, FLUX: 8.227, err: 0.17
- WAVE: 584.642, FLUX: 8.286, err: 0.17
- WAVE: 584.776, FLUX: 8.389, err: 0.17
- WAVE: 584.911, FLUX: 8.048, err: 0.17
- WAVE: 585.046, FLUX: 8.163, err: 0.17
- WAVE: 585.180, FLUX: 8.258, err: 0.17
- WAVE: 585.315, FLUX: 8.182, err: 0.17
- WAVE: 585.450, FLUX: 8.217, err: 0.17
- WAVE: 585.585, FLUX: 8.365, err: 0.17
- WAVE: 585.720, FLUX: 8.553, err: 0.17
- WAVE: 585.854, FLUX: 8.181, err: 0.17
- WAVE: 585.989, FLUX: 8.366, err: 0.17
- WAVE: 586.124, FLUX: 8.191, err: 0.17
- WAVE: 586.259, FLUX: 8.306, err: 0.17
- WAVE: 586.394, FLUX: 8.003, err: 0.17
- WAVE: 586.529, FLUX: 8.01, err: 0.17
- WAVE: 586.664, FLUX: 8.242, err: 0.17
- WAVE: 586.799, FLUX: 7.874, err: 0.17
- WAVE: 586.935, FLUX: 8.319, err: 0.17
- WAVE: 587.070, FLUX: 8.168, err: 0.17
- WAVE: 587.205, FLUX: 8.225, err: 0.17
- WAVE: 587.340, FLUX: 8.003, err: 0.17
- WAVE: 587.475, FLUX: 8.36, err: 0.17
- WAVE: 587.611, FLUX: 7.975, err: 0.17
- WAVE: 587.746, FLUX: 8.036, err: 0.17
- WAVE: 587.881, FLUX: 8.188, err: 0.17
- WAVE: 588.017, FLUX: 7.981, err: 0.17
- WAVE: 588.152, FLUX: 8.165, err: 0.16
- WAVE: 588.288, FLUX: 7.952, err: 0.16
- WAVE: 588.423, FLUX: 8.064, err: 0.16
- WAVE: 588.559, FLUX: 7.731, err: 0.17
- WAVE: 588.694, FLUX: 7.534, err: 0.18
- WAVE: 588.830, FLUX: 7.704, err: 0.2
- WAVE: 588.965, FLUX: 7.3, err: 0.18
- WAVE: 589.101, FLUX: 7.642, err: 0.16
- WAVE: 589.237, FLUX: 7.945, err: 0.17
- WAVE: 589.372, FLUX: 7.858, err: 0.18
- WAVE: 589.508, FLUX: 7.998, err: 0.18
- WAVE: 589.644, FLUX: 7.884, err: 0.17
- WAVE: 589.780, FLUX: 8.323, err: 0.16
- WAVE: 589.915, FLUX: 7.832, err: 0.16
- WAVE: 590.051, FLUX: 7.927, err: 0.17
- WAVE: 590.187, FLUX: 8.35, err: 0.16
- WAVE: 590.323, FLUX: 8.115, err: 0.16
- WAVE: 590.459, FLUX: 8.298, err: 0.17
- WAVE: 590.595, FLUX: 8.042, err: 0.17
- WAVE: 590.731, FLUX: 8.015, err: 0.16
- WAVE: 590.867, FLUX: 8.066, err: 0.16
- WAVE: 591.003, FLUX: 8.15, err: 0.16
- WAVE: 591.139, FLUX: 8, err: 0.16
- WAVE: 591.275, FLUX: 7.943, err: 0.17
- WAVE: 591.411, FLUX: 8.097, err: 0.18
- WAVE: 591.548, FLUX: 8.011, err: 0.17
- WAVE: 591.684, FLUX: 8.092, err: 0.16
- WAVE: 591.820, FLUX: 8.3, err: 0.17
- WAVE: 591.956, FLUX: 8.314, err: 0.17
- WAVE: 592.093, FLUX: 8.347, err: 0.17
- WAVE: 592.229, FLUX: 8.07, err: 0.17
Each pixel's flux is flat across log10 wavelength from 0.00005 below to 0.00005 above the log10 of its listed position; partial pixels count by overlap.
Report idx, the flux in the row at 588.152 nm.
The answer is 8.165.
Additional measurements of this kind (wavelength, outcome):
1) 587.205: 8.225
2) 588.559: 7.731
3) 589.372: 7.858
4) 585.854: 8.181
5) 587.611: 7.975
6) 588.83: 7.704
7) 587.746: 8.036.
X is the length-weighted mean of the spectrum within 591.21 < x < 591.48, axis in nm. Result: 8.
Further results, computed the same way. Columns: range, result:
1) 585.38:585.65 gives 8.28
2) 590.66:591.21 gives 8.06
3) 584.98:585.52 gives 8.21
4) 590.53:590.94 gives 8.04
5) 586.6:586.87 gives 8.04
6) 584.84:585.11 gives 8.09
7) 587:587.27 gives 8.21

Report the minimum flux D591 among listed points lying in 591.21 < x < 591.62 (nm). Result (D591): 7.943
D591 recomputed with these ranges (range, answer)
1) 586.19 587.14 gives 7.874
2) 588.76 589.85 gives 7.3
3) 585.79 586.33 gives 8.181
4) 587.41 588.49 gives 7.952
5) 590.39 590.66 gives 8.042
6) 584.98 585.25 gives 8.163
